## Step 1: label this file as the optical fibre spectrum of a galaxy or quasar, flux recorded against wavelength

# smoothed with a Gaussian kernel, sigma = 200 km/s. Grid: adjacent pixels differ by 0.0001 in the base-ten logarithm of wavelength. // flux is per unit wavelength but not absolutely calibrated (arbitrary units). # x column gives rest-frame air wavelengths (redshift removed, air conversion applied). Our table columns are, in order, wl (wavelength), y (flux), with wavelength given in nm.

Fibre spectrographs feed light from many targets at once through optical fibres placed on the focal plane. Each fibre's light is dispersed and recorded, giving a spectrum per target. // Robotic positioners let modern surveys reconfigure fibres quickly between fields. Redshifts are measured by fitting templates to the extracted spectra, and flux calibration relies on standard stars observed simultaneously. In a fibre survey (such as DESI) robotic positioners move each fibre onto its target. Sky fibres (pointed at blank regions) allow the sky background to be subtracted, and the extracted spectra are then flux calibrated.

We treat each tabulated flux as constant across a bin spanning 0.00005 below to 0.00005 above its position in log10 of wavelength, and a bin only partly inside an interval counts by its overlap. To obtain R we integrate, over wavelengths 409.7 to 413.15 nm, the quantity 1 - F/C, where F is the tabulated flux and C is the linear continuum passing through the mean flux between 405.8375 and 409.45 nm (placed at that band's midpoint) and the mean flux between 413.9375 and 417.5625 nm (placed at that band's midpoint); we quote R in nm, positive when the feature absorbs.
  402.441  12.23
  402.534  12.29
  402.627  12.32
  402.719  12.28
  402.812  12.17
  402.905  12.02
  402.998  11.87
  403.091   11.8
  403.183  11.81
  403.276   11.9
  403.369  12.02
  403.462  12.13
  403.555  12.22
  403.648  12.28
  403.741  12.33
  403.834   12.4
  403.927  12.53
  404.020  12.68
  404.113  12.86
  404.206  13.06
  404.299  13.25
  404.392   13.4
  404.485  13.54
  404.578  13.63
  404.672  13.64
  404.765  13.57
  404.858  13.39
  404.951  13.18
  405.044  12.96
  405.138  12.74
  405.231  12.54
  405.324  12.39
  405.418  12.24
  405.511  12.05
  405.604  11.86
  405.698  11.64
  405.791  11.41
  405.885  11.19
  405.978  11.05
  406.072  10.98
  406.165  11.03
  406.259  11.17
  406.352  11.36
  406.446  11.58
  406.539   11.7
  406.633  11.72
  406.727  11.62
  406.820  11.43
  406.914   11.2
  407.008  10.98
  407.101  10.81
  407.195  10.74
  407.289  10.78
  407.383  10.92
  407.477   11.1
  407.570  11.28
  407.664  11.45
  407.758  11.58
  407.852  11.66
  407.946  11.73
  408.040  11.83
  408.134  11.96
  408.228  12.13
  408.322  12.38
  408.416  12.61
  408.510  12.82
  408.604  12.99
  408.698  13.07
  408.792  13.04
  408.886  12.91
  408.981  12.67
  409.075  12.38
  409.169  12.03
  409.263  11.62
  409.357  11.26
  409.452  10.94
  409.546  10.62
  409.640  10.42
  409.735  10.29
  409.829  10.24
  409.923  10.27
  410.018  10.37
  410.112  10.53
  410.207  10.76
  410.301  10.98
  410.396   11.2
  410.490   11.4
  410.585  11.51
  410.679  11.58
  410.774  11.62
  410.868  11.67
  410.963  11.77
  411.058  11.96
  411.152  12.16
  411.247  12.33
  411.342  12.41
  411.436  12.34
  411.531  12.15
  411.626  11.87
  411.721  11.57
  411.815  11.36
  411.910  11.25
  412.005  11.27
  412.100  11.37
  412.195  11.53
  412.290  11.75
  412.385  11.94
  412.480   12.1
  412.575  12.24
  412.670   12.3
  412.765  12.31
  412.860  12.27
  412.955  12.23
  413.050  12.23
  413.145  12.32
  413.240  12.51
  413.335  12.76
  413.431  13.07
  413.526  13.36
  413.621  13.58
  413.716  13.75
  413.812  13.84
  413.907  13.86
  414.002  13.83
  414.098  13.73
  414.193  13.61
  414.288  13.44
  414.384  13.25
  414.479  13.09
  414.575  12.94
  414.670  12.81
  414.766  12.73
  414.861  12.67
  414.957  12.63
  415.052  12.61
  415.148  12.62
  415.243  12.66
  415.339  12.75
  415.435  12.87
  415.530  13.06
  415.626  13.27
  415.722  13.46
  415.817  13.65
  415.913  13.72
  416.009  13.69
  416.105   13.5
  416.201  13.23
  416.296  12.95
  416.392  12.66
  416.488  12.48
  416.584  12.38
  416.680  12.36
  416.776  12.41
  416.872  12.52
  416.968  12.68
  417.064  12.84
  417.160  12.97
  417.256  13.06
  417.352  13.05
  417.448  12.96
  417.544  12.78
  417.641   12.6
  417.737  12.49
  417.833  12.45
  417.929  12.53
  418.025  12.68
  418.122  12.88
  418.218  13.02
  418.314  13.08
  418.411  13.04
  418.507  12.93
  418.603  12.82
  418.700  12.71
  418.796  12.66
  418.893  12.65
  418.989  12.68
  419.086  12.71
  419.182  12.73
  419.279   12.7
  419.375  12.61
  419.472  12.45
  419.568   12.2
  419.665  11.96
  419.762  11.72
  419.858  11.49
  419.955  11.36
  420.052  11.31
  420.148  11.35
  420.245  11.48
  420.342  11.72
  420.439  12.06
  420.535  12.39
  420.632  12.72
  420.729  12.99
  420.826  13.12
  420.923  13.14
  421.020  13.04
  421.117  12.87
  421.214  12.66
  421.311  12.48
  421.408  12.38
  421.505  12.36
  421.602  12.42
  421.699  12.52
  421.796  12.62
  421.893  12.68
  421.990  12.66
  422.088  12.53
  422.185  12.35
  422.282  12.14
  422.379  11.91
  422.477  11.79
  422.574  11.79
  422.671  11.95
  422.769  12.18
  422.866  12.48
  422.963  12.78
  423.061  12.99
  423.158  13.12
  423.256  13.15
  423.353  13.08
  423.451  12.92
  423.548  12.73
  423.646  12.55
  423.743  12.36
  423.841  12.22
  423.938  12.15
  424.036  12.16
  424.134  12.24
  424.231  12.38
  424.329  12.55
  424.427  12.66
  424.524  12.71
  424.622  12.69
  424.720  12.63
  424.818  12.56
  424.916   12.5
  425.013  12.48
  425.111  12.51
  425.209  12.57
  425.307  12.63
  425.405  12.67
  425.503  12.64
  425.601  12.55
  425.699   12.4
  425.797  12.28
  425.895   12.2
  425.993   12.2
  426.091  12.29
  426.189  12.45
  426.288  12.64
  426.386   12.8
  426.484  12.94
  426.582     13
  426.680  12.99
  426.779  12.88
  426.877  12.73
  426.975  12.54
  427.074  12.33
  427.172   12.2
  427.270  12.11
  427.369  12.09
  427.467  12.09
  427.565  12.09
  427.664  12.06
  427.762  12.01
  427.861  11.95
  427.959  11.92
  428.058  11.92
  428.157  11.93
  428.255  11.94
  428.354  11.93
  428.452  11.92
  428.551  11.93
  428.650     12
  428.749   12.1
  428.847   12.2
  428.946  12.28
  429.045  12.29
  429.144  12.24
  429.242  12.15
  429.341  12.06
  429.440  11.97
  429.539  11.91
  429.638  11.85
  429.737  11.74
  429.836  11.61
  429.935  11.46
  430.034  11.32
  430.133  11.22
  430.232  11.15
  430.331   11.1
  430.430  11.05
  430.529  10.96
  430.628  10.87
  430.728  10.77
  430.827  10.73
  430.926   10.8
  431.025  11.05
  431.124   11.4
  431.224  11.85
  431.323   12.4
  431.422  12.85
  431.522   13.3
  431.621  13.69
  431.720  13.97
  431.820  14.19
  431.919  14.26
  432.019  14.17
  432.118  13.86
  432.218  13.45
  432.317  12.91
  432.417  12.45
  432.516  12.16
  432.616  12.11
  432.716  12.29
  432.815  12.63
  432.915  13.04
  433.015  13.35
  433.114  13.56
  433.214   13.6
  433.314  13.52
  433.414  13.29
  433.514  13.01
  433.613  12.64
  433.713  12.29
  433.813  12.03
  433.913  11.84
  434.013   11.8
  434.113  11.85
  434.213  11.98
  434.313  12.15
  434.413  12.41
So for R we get 0.20 nm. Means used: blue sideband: 11.7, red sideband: 13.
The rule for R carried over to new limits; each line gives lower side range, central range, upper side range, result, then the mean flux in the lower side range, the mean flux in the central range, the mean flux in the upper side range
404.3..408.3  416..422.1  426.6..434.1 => -0.24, 11.9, 12.6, 12.3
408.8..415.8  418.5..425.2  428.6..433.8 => -0.10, 12.2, 12.4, 12.3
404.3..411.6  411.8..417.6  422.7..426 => -0.32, 11.8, 12.8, 12.6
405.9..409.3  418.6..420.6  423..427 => 0.03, 11.7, 12.2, 12.6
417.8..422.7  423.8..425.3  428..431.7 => -0.04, 12.4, 12.5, 11.8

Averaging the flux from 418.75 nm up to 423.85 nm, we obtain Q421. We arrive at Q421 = 12.4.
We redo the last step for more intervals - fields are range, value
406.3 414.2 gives 11.9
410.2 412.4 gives 11.7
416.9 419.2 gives 12.8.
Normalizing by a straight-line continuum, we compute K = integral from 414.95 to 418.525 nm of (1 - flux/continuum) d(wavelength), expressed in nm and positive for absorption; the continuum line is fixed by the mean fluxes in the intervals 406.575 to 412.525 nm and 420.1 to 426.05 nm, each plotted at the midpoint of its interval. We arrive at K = -0.244 nm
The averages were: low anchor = 11.6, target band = 12.9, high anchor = 12.5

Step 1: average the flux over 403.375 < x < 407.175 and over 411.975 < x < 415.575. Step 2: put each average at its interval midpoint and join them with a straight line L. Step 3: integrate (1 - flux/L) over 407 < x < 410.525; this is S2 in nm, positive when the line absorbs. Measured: 0.259 nm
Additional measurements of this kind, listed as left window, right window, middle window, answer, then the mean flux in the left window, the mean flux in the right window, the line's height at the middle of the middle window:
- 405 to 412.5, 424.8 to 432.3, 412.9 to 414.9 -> -0.23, 11.6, 12.2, 11.8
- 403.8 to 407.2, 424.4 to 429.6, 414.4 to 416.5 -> -0.13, 12.2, 12.3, 12.2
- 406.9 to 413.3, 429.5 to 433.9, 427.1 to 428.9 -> 0.03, 11.7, 12.4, 12.2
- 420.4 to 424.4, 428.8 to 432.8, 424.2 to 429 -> -0.01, 12.5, 12.2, 12.3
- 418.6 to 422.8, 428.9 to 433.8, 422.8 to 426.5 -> -0.07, 12.3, 12.3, 12.3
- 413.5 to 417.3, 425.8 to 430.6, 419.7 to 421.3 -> 0.06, 13.1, 12.1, 12.7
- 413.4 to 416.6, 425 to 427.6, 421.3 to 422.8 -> 0.05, 13.2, 12.5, 12.8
